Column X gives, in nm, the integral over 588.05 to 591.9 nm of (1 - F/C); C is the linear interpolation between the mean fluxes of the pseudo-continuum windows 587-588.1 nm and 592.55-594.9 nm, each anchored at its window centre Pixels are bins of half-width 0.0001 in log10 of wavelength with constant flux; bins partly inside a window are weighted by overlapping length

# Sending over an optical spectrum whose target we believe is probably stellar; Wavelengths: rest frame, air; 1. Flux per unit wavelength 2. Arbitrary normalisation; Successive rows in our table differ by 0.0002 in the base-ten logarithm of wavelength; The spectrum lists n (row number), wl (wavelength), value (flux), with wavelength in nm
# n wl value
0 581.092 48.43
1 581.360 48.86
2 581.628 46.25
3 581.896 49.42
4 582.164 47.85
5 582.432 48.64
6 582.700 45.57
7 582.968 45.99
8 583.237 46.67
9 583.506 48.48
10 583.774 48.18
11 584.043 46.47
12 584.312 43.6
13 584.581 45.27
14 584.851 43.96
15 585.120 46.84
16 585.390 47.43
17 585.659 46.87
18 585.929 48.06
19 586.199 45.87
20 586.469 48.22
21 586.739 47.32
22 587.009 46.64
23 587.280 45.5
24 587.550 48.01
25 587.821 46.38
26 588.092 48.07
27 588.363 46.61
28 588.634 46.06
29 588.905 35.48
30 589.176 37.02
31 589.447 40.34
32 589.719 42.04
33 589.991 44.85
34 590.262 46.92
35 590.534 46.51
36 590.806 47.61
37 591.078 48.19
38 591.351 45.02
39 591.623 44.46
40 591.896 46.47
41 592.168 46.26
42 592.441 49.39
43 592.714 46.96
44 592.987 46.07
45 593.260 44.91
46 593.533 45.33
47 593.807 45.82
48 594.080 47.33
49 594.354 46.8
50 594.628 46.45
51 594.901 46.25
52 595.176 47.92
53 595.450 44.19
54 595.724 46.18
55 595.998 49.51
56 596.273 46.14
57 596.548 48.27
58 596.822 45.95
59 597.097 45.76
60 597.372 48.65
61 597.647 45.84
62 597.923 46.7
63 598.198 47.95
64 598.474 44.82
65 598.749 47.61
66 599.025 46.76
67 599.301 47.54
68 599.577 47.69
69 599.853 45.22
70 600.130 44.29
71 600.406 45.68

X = 0.20 nm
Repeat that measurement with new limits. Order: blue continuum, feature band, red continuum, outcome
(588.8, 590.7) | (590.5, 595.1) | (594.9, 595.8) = -0.23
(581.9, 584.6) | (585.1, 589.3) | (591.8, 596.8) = 0.11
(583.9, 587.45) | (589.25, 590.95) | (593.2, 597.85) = 0.07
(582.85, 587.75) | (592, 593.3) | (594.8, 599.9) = 0.00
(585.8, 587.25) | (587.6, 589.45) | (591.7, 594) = 0.14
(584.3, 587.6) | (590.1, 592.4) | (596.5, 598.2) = 0.01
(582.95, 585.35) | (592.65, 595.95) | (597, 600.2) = 0.02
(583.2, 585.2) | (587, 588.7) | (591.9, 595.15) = -0.02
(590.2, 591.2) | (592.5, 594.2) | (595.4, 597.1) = 0.03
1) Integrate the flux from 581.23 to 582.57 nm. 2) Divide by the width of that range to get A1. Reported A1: 48.2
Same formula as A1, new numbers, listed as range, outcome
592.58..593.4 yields 46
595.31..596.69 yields 46.9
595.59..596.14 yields 47.8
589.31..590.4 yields 43.5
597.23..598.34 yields 47.2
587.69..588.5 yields 47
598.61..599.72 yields 47.4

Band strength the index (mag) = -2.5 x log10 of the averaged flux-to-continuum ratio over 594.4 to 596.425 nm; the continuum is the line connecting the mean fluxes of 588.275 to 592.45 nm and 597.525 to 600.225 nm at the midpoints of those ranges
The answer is -0.02 mag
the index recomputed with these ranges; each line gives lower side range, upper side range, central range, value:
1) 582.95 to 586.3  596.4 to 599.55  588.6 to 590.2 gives 0.14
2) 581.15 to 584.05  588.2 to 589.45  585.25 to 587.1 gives -0.08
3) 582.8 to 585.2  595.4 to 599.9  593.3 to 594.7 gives 0.01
